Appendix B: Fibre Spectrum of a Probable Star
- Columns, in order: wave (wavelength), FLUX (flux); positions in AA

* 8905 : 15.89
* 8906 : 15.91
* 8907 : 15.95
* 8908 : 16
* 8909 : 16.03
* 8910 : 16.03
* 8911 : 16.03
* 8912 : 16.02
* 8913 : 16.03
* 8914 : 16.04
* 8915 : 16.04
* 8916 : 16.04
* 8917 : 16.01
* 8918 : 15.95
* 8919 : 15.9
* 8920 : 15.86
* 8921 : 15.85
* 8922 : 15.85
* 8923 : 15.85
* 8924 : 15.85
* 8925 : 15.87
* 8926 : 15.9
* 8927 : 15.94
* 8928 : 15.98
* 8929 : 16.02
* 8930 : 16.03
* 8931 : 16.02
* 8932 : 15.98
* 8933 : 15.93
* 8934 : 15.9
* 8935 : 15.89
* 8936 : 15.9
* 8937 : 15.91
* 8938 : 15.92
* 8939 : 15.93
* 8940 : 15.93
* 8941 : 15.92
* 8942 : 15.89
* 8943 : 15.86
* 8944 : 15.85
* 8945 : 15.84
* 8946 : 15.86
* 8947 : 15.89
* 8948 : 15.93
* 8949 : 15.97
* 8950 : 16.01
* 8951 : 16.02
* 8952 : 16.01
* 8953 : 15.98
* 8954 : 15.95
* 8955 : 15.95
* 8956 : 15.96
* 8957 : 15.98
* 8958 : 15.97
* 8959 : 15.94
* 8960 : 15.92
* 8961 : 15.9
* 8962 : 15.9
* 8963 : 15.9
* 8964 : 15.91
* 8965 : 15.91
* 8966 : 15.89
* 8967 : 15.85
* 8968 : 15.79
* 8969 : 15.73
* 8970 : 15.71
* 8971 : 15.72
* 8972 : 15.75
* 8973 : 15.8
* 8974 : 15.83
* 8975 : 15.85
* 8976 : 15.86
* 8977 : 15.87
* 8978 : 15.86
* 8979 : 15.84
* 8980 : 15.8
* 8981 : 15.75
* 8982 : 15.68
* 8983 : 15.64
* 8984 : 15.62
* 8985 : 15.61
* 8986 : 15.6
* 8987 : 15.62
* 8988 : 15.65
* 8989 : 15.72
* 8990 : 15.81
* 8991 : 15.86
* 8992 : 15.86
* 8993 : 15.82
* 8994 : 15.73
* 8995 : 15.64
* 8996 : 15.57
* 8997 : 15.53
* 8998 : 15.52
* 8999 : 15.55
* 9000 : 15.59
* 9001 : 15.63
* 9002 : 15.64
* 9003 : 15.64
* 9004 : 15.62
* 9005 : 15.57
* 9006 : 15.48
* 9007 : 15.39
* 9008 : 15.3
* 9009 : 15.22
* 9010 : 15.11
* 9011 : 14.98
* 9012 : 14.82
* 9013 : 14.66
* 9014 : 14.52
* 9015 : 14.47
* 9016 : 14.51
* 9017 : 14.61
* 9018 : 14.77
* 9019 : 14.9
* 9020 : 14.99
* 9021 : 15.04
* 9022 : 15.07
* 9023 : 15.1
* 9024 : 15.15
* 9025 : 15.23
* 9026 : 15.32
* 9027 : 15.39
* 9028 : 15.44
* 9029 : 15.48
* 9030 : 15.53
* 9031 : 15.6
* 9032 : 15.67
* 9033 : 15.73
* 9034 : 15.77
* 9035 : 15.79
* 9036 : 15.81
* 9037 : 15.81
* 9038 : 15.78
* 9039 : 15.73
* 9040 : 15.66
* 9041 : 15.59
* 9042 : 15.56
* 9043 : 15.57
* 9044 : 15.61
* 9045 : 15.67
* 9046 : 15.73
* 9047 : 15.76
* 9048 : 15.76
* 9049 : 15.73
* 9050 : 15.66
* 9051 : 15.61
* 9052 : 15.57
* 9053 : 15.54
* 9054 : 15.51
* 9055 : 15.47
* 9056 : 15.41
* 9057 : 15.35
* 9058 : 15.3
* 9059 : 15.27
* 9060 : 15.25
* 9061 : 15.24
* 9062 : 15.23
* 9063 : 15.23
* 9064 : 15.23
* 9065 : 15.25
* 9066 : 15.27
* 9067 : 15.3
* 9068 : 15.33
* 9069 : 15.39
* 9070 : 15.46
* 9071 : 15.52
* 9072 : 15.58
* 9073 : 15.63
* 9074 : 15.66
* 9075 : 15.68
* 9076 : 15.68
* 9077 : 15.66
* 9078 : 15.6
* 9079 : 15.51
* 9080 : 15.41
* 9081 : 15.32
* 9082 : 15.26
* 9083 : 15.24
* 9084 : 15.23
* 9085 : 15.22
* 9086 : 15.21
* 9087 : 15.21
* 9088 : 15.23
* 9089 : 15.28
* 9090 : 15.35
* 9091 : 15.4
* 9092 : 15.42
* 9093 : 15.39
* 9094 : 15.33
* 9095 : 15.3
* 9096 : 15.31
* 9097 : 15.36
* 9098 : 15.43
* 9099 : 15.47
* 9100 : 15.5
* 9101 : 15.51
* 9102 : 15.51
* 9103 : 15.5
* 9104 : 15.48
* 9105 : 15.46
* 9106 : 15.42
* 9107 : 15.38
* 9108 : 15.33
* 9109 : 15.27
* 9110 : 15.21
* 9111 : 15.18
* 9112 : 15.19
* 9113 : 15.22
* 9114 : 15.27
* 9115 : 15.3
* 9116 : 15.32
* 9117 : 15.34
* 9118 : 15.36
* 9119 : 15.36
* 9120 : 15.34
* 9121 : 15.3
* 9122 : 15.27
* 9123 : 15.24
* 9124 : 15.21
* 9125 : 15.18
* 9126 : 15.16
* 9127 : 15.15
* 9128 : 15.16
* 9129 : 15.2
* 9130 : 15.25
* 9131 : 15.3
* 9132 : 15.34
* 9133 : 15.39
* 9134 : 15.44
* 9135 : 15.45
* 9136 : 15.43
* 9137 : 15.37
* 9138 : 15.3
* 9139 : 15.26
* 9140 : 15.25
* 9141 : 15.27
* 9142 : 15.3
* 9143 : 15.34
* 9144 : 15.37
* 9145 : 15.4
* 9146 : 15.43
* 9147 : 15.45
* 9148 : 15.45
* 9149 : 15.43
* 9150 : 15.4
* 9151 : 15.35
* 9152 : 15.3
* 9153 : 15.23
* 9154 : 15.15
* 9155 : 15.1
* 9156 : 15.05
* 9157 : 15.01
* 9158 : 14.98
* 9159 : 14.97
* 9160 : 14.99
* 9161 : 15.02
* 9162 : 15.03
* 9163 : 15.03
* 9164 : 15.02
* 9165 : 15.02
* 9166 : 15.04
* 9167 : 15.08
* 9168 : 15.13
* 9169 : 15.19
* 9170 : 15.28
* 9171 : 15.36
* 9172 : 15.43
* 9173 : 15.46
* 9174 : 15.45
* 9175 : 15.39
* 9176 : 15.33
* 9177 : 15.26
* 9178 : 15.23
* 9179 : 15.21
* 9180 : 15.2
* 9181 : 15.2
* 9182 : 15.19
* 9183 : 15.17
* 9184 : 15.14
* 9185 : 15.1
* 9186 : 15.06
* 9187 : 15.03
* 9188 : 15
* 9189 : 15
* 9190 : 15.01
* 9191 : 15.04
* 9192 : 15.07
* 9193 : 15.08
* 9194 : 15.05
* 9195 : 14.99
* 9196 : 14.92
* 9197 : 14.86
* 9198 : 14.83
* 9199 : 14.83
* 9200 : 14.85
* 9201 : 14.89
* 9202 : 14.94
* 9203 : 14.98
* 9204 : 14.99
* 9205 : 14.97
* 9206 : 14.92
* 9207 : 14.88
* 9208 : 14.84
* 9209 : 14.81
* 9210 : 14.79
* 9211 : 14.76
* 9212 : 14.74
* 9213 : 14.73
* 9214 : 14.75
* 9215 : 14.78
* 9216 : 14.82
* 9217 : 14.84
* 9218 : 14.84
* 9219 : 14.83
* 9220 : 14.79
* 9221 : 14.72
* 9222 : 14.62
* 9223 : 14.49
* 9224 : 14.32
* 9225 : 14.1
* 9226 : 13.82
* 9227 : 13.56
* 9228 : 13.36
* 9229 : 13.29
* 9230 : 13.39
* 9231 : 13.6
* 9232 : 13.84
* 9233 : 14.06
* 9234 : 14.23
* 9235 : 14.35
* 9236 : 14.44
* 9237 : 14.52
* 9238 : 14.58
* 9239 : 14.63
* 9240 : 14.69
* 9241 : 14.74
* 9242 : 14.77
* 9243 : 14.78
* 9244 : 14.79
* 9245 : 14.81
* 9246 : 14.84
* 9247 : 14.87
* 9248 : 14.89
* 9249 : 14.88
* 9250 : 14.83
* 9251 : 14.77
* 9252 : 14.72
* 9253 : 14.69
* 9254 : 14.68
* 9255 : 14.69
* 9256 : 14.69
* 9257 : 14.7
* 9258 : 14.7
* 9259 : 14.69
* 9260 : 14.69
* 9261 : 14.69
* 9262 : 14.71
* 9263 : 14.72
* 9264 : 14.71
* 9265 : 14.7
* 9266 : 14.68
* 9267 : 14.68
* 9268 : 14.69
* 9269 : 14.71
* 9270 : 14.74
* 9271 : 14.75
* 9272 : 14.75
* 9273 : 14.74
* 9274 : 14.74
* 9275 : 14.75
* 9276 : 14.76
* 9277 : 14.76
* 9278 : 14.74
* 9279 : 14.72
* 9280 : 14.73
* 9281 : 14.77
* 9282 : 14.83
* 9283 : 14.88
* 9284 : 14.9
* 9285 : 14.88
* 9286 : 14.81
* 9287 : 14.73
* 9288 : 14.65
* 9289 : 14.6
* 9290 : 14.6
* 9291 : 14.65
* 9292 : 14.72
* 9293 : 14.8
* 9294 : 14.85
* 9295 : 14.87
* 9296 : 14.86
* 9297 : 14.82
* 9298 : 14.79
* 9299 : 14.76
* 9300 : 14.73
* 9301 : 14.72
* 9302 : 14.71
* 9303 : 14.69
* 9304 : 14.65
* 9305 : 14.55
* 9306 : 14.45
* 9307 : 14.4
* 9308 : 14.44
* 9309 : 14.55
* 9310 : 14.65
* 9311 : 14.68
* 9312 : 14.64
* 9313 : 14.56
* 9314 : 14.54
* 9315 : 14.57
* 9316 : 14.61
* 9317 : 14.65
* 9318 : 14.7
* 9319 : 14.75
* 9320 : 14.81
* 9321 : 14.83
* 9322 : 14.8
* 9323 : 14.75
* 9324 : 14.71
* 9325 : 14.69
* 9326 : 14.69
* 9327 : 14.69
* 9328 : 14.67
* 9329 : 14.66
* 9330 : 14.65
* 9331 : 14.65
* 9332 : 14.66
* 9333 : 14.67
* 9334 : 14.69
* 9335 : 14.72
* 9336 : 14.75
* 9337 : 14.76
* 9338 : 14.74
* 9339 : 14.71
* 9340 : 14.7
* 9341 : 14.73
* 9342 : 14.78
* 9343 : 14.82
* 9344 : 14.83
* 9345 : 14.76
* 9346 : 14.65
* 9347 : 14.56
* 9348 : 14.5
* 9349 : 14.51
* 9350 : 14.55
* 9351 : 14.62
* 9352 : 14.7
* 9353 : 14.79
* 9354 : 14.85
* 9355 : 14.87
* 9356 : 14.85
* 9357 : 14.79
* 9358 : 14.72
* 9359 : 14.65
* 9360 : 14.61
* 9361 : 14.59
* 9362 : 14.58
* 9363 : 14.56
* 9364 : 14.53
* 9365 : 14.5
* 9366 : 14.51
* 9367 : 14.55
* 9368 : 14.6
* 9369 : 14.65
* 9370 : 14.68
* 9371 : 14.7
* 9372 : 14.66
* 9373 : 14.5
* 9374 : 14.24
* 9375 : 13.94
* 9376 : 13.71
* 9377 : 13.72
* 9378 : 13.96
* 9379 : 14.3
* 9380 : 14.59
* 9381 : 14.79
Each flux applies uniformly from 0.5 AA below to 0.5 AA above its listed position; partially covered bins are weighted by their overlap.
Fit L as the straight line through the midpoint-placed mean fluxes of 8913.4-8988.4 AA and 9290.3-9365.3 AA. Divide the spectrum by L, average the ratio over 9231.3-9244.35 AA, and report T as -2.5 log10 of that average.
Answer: 0.04 mag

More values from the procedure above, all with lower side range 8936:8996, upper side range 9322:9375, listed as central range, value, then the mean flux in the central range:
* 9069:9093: 0.00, 15.4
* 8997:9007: 0.01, 15.6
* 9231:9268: 0.02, 14.6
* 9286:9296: 0.01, 14.7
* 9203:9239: 0.04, 14.4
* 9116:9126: 0.01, 15.3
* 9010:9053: 0.02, 15.4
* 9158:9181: 0.00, 15.2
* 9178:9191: 0.00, 15.1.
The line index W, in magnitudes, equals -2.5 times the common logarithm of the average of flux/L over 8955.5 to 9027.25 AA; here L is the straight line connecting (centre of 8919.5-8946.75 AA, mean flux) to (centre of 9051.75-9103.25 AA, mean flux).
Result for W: 0.01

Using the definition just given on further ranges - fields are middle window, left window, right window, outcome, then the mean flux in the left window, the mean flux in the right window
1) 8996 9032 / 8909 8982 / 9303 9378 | 0.03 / 15.9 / 14.6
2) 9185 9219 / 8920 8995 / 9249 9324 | 0.01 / 15.9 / 14.7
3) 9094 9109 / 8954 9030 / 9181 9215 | -0.01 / 15.5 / 14.9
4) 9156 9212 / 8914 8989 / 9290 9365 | 0.01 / 15.9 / 14.7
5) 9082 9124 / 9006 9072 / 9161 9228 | -0.01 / 15.4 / 14.9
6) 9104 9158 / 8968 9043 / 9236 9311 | -0.01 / 15.5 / 14.7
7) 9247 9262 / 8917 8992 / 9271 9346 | 0.01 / 15.9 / 14.7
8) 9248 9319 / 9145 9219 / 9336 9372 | 0.01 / 15.1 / 14.7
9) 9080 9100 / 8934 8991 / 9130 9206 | 0.01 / 15.8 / 15.2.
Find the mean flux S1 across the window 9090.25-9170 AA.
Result 15.3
